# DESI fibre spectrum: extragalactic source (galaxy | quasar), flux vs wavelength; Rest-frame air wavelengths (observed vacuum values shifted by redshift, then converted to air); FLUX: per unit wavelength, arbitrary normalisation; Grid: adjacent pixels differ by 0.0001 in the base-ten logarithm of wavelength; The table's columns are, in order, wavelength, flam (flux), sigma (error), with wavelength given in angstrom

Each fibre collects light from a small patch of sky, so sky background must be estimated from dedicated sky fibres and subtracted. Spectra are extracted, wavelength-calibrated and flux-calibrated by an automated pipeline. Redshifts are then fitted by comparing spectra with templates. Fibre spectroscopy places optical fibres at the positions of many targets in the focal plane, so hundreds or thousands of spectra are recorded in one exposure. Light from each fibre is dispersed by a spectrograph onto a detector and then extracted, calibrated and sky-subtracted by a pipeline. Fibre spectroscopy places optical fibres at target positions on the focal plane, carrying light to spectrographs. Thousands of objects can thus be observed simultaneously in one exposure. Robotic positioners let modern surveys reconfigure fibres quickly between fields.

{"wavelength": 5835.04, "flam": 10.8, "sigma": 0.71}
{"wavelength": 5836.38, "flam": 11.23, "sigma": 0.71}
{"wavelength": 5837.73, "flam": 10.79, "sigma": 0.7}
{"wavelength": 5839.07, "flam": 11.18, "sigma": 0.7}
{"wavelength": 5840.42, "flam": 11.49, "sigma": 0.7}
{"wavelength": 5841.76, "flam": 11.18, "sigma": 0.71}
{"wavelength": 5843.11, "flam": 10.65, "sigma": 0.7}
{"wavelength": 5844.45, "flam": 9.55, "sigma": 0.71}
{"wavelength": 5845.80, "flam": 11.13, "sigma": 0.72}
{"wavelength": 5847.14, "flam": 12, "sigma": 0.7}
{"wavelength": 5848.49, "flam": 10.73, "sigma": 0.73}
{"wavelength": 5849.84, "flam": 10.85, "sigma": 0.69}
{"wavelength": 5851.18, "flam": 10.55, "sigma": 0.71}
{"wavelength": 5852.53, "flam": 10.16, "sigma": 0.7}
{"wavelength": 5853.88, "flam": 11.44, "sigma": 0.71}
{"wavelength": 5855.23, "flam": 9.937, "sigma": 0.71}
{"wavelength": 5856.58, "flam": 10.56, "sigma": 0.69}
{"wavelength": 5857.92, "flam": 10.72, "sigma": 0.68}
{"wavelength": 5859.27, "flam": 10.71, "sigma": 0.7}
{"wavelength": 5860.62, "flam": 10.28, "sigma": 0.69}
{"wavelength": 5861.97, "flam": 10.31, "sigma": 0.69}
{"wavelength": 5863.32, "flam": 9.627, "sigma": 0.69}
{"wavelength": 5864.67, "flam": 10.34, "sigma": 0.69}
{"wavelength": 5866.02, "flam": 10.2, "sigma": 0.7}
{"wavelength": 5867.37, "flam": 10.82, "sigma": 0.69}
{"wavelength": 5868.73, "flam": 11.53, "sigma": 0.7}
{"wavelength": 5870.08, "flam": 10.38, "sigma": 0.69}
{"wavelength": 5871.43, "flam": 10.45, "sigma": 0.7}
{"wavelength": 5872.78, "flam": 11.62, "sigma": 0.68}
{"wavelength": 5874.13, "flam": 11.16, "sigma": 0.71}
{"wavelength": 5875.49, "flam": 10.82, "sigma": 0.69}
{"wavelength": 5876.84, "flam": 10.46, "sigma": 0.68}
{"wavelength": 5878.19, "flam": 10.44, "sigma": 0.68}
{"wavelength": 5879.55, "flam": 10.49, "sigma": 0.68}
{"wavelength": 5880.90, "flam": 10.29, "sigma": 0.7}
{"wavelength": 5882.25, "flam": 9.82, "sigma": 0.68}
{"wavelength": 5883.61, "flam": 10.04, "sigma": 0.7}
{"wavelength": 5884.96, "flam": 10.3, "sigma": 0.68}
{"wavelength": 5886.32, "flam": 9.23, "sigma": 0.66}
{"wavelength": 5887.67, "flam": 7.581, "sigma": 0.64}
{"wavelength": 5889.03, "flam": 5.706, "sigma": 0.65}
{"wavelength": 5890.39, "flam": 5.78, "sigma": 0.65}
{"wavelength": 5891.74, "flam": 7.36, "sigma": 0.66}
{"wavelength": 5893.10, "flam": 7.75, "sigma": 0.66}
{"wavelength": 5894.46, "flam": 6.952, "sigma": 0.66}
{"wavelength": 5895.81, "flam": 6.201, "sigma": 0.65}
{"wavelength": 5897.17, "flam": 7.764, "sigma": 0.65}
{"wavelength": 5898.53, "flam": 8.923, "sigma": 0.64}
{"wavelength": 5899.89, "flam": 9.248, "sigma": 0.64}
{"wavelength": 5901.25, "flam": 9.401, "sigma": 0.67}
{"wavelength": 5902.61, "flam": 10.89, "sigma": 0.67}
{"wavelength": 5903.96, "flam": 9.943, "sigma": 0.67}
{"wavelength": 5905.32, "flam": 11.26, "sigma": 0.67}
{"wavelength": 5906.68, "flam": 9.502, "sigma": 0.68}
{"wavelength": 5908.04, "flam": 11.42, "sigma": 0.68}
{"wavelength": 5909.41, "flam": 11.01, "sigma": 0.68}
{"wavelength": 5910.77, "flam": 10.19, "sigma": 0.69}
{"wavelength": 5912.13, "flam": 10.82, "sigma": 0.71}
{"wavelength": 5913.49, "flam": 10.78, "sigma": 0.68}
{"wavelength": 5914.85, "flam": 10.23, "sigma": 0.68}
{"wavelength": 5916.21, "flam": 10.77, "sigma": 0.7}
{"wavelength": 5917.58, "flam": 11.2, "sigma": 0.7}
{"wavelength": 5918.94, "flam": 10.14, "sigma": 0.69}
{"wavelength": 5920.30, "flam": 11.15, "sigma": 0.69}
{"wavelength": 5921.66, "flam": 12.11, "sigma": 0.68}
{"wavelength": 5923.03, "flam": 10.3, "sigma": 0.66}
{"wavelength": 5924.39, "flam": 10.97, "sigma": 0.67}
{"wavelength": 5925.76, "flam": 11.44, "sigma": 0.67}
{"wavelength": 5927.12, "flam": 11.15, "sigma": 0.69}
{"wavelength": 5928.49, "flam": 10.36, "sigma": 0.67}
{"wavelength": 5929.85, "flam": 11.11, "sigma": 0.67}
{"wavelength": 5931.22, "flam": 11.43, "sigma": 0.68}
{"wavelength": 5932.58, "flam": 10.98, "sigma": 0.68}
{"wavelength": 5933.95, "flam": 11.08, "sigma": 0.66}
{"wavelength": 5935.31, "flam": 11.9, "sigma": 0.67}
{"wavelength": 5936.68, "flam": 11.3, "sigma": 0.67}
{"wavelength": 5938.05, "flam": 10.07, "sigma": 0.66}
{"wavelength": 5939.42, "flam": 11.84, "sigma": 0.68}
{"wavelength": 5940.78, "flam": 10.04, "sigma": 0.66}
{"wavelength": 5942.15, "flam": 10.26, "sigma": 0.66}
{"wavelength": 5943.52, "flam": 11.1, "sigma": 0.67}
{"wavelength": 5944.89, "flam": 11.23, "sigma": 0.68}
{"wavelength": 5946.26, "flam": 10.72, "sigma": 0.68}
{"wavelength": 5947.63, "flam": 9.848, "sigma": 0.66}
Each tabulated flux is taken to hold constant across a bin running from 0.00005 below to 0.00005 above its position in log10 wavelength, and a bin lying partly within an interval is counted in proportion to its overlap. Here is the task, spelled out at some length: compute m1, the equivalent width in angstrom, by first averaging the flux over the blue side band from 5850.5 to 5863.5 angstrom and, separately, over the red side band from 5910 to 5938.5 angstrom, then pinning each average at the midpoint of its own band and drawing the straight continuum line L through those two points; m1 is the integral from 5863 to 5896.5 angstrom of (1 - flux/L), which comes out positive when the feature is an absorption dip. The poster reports 3.8 angstrom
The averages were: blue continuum 10.5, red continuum 10.9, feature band 9.41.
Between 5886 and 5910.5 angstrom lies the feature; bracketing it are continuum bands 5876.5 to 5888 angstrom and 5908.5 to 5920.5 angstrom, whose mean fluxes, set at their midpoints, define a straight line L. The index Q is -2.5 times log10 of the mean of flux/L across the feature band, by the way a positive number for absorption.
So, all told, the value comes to 0.188 mag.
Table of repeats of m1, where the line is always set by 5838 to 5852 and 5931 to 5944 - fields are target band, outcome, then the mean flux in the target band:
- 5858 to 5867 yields 0.53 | 10.3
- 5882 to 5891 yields 2.18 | 8.29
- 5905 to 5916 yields 0.33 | 10.6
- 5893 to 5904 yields 2.44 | 8.53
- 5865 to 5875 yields 0.07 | 10.9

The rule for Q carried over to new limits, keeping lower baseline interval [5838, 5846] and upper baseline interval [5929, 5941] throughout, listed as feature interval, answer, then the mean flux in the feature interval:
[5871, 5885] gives 0.04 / 10.6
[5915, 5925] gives 0.02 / 10.9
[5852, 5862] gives 0.04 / 10.5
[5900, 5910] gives 0.06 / 10.4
